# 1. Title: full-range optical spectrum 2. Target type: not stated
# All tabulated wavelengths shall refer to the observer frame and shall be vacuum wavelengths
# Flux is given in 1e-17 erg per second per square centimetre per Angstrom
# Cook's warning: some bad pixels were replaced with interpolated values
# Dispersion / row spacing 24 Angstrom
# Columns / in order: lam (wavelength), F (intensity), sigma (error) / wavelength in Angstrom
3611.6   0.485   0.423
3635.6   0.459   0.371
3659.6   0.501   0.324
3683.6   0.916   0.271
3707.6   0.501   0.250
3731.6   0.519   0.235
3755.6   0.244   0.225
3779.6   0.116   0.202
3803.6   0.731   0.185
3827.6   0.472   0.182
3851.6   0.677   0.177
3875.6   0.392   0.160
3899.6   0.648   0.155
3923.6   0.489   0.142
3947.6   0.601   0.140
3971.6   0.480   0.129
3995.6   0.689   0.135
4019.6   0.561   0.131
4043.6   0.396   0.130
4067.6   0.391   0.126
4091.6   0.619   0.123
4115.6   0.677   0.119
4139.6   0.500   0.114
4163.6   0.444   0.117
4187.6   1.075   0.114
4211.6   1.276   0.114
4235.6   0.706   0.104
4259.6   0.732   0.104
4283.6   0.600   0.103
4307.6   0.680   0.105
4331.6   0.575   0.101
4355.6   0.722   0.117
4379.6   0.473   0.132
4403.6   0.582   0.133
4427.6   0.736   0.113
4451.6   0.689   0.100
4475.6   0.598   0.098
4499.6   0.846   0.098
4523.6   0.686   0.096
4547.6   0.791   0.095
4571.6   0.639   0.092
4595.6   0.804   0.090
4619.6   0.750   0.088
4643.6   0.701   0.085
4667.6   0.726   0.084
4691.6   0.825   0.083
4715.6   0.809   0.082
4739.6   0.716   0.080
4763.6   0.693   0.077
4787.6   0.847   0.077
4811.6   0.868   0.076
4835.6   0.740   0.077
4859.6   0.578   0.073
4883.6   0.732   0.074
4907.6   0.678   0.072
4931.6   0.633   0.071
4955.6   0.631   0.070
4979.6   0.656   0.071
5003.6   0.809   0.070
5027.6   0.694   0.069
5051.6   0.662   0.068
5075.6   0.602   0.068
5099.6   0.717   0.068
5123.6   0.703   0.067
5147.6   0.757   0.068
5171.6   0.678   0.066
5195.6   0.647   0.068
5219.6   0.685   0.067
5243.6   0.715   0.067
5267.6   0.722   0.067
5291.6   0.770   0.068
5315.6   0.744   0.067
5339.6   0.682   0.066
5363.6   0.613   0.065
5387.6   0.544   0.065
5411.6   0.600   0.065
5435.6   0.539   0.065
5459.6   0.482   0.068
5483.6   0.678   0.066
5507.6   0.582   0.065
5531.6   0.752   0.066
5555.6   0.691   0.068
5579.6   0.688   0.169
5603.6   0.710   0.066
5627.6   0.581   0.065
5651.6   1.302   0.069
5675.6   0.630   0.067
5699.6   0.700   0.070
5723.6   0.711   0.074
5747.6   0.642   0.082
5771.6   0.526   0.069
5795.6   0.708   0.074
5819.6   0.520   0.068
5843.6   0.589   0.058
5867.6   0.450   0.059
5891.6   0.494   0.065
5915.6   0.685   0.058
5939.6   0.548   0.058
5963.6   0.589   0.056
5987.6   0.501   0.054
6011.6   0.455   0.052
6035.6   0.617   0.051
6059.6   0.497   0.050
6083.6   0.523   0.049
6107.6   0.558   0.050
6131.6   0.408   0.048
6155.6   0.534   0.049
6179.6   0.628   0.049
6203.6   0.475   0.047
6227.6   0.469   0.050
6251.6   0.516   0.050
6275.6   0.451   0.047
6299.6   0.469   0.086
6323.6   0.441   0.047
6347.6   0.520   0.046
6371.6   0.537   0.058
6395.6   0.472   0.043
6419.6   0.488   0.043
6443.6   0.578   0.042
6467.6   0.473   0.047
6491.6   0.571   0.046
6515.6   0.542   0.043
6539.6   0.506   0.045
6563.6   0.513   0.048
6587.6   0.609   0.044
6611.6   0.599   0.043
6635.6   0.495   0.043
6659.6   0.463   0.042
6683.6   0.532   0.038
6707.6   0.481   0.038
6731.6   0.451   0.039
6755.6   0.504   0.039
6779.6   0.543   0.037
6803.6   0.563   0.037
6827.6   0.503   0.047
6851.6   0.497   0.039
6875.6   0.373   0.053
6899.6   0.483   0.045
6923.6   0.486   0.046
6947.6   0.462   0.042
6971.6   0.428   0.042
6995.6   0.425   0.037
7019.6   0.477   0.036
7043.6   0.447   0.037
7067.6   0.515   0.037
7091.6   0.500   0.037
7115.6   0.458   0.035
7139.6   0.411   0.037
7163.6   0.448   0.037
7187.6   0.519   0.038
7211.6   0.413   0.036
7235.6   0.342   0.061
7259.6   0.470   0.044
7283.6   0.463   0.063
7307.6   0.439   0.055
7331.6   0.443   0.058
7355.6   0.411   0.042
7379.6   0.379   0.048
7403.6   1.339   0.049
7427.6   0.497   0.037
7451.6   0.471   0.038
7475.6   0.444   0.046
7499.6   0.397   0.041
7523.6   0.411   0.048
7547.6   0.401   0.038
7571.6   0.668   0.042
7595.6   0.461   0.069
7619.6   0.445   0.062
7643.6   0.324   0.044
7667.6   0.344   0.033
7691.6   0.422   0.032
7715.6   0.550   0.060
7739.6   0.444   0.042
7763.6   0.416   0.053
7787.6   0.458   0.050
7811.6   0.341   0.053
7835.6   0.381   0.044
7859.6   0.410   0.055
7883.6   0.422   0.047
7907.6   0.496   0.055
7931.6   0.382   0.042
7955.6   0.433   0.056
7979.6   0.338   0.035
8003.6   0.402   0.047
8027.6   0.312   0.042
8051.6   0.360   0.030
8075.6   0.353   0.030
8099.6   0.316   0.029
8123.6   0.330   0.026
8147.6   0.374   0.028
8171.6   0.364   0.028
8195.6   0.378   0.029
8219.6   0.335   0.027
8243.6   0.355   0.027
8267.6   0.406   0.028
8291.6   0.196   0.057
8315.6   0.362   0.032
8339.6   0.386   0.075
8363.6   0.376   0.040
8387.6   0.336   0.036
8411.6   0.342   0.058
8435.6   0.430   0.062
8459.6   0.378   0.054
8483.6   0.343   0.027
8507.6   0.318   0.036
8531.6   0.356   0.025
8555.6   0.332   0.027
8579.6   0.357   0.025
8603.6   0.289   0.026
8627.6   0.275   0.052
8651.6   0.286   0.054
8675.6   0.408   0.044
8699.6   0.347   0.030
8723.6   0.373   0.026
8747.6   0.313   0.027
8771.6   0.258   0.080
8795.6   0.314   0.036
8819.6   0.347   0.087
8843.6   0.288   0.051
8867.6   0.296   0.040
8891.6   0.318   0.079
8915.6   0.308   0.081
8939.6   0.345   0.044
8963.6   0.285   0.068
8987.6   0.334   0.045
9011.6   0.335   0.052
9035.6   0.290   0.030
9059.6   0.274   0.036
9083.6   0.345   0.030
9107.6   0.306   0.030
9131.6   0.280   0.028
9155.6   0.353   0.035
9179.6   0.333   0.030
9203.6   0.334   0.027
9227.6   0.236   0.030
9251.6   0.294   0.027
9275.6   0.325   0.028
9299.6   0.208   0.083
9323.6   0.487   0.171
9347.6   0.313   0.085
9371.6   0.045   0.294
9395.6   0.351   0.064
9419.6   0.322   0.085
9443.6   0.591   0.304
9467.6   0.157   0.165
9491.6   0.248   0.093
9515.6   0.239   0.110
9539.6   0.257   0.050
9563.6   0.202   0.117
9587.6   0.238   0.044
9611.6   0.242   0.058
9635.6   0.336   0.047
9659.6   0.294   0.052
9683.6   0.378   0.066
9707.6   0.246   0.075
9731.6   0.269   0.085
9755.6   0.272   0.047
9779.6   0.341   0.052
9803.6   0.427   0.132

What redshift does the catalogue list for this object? 0.126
